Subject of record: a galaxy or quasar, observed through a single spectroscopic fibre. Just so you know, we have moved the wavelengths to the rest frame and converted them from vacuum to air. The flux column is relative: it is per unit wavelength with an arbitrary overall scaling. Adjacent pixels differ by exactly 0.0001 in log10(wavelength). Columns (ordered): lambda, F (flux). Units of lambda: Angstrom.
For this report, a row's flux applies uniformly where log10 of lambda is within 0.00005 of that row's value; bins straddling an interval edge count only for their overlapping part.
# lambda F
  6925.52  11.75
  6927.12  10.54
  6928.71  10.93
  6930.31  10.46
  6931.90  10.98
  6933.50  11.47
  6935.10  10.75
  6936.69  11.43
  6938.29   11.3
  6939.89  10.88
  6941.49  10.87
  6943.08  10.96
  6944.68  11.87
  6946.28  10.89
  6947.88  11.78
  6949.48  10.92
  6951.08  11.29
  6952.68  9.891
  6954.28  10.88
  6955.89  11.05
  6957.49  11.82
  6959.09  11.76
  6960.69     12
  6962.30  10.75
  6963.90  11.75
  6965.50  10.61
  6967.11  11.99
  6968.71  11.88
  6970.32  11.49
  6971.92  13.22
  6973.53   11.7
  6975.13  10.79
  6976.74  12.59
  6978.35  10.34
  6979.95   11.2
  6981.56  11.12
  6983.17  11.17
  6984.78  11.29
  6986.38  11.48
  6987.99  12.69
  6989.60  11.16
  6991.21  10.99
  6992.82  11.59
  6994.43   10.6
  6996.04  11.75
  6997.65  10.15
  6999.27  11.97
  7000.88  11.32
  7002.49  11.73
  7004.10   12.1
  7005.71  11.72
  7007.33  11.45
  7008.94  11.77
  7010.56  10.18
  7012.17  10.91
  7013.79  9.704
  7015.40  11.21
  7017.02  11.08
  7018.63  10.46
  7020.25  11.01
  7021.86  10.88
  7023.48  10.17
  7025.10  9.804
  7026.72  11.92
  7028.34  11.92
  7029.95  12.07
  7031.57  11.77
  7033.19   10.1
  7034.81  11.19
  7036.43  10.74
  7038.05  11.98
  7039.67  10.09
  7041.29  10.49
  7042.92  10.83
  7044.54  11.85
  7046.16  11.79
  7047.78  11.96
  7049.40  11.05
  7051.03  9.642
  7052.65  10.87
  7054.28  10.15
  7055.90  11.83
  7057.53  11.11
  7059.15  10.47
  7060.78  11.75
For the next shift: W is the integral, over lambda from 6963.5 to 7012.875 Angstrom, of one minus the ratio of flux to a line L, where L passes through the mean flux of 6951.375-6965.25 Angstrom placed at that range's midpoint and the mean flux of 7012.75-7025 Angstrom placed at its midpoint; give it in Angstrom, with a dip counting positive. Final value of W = -2.39 Angstrom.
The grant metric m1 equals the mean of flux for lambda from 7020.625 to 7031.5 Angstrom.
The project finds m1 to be 11.2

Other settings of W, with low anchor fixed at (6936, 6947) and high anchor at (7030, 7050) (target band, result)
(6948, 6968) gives -0.13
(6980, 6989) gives -0.27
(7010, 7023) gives 0.59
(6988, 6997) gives -0.12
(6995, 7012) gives -0.31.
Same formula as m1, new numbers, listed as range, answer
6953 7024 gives 11.3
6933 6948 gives 11.2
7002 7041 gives 11.1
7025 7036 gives 11.3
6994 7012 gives 11.3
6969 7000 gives 11.4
